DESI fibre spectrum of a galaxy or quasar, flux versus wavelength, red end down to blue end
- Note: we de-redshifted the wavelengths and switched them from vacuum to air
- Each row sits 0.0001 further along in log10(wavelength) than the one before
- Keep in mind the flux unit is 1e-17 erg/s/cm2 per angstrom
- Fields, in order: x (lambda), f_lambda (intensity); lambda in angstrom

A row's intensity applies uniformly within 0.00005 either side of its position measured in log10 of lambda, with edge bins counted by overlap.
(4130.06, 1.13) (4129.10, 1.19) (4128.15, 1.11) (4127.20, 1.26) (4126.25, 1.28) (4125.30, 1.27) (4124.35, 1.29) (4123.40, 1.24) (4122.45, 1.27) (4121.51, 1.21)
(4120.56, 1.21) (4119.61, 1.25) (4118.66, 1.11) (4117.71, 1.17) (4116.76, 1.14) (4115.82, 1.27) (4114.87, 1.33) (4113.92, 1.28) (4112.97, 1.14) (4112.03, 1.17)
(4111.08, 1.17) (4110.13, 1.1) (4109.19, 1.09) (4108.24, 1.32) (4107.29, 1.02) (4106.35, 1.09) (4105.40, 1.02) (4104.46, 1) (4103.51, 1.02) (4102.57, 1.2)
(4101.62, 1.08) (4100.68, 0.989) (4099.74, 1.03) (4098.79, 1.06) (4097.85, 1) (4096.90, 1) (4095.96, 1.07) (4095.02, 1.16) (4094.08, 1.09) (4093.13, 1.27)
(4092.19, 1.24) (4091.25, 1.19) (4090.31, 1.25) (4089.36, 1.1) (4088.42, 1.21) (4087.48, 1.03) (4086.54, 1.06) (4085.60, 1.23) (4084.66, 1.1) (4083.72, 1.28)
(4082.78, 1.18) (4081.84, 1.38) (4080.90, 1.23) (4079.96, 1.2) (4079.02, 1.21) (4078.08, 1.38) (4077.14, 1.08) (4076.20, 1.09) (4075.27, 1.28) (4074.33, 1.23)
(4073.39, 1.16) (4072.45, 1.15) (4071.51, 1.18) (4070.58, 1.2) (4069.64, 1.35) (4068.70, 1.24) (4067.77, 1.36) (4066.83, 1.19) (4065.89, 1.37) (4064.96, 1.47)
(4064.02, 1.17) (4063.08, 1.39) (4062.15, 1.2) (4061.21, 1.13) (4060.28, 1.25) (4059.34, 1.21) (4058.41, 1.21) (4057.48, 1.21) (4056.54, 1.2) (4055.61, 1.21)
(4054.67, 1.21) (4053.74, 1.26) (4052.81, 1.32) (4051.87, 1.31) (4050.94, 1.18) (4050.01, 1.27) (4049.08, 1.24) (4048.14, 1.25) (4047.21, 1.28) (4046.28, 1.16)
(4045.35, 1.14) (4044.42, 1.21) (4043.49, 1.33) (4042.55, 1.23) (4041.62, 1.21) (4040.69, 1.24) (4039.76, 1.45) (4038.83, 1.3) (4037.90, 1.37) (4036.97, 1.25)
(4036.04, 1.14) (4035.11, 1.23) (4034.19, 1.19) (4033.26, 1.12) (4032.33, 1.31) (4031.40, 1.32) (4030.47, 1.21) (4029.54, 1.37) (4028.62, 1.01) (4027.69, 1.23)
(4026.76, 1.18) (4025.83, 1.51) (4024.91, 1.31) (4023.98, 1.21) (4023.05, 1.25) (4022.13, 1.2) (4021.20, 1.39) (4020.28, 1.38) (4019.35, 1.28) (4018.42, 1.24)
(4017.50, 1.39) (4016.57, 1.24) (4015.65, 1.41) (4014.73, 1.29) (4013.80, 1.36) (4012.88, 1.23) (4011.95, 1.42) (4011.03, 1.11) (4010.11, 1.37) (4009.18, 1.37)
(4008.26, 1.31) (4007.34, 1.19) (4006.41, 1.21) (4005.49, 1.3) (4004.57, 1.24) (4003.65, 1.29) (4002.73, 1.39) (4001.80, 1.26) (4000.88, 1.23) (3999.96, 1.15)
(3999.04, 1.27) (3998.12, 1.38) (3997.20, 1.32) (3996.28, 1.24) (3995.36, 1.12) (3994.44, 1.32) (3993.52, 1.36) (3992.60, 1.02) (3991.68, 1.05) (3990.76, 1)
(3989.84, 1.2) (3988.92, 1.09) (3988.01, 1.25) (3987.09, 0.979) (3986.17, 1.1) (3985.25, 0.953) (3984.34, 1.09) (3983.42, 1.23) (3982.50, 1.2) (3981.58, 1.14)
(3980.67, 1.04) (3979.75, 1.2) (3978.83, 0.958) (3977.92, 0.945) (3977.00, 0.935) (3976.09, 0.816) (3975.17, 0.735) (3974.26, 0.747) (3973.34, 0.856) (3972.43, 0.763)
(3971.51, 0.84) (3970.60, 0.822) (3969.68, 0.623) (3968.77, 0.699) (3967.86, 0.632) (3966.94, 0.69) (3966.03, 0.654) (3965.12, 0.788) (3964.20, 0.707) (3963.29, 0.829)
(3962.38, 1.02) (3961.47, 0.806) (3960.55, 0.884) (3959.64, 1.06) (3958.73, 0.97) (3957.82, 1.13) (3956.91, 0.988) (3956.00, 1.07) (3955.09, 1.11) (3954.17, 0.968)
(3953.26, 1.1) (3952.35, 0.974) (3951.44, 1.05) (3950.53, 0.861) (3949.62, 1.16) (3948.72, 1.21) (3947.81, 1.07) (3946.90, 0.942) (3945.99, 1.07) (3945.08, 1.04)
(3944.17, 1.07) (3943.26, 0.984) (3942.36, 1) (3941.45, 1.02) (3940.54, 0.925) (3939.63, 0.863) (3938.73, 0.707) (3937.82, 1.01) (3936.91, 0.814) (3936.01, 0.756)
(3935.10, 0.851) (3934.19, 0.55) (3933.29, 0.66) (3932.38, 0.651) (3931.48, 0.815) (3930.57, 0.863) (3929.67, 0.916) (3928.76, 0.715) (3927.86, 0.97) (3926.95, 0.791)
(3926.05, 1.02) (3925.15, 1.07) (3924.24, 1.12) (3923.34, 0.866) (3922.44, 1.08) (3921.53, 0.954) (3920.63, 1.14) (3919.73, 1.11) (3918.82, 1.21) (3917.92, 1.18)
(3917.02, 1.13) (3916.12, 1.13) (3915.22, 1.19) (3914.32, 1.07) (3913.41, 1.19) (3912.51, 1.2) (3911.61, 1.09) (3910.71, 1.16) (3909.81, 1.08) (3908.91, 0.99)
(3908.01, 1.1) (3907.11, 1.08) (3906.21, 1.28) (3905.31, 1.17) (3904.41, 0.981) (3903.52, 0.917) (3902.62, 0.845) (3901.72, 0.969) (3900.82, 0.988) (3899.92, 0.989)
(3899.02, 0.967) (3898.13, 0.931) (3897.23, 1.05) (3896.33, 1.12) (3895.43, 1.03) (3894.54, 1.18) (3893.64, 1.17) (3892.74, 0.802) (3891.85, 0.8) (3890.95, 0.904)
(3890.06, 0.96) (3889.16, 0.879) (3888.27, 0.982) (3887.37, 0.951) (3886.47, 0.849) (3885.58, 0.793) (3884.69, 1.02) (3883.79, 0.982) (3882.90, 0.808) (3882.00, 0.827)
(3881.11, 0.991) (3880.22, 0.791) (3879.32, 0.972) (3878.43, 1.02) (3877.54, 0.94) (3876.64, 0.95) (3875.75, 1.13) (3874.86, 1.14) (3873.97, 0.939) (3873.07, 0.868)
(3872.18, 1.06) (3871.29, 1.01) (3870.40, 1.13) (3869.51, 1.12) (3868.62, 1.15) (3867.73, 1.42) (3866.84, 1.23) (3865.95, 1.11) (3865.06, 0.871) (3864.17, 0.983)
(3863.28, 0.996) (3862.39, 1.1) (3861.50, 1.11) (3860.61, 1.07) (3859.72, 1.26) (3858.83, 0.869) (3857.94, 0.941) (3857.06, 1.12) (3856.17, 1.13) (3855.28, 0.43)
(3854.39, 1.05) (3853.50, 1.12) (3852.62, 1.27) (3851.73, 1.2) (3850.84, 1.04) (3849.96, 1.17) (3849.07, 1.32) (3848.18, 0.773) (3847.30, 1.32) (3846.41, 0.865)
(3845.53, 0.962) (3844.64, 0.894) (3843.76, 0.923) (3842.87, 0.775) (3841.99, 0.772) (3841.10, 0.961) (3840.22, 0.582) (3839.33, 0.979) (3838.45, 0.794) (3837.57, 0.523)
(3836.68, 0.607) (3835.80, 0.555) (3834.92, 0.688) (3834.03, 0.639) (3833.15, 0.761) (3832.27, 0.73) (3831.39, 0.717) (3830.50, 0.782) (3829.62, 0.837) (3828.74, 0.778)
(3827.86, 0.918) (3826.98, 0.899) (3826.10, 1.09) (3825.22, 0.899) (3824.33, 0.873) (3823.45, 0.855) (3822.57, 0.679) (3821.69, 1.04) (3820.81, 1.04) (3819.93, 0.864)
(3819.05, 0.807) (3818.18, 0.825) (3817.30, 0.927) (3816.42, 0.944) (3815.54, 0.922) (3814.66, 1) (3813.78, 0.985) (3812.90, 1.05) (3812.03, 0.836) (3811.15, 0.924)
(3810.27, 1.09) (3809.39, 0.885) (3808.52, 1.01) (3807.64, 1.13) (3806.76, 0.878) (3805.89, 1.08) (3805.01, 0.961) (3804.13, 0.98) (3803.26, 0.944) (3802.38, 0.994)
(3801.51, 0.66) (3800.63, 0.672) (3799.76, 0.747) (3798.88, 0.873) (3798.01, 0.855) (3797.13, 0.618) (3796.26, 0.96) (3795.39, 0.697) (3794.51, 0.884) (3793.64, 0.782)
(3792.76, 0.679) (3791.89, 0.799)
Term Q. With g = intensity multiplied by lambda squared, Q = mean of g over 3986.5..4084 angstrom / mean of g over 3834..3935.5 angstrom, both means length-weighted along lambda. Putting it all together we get 1.4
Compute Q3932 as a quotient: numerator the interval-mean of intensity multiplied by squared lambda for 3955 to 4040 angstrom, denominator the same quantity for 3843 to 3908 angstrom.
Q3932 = 1.19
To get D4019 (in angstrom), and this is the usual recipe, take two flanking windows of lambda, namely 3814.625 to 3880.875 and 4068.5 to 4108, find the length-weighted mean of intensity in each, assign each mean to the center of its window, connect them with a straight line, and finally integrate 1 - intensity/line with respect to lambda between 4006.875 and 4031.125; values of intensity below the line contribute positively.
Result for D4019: -4.4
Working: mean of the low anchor 0.945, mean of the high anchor 1.15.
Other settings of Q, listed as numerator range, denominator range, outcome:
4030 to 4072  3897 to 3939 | 1.36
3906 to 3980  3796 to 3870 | 1.08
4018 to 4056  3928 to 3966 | 1.42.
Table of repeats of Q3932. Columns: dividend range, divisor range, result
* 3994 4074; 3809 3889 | 1.47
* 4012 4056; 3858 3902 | 1.36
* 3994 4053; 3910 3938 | 1.37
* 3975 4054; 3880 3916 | 1.29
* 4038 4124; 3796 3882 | 1.44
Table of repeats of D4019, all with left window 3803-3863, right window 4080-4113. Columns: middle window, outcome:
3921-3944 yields 2.7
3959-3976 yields 4.0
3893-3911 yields -1.3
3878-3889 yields 0.6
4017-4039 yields -3.9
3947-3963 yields 0.0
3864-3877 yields -1.7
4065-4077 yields -1.4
